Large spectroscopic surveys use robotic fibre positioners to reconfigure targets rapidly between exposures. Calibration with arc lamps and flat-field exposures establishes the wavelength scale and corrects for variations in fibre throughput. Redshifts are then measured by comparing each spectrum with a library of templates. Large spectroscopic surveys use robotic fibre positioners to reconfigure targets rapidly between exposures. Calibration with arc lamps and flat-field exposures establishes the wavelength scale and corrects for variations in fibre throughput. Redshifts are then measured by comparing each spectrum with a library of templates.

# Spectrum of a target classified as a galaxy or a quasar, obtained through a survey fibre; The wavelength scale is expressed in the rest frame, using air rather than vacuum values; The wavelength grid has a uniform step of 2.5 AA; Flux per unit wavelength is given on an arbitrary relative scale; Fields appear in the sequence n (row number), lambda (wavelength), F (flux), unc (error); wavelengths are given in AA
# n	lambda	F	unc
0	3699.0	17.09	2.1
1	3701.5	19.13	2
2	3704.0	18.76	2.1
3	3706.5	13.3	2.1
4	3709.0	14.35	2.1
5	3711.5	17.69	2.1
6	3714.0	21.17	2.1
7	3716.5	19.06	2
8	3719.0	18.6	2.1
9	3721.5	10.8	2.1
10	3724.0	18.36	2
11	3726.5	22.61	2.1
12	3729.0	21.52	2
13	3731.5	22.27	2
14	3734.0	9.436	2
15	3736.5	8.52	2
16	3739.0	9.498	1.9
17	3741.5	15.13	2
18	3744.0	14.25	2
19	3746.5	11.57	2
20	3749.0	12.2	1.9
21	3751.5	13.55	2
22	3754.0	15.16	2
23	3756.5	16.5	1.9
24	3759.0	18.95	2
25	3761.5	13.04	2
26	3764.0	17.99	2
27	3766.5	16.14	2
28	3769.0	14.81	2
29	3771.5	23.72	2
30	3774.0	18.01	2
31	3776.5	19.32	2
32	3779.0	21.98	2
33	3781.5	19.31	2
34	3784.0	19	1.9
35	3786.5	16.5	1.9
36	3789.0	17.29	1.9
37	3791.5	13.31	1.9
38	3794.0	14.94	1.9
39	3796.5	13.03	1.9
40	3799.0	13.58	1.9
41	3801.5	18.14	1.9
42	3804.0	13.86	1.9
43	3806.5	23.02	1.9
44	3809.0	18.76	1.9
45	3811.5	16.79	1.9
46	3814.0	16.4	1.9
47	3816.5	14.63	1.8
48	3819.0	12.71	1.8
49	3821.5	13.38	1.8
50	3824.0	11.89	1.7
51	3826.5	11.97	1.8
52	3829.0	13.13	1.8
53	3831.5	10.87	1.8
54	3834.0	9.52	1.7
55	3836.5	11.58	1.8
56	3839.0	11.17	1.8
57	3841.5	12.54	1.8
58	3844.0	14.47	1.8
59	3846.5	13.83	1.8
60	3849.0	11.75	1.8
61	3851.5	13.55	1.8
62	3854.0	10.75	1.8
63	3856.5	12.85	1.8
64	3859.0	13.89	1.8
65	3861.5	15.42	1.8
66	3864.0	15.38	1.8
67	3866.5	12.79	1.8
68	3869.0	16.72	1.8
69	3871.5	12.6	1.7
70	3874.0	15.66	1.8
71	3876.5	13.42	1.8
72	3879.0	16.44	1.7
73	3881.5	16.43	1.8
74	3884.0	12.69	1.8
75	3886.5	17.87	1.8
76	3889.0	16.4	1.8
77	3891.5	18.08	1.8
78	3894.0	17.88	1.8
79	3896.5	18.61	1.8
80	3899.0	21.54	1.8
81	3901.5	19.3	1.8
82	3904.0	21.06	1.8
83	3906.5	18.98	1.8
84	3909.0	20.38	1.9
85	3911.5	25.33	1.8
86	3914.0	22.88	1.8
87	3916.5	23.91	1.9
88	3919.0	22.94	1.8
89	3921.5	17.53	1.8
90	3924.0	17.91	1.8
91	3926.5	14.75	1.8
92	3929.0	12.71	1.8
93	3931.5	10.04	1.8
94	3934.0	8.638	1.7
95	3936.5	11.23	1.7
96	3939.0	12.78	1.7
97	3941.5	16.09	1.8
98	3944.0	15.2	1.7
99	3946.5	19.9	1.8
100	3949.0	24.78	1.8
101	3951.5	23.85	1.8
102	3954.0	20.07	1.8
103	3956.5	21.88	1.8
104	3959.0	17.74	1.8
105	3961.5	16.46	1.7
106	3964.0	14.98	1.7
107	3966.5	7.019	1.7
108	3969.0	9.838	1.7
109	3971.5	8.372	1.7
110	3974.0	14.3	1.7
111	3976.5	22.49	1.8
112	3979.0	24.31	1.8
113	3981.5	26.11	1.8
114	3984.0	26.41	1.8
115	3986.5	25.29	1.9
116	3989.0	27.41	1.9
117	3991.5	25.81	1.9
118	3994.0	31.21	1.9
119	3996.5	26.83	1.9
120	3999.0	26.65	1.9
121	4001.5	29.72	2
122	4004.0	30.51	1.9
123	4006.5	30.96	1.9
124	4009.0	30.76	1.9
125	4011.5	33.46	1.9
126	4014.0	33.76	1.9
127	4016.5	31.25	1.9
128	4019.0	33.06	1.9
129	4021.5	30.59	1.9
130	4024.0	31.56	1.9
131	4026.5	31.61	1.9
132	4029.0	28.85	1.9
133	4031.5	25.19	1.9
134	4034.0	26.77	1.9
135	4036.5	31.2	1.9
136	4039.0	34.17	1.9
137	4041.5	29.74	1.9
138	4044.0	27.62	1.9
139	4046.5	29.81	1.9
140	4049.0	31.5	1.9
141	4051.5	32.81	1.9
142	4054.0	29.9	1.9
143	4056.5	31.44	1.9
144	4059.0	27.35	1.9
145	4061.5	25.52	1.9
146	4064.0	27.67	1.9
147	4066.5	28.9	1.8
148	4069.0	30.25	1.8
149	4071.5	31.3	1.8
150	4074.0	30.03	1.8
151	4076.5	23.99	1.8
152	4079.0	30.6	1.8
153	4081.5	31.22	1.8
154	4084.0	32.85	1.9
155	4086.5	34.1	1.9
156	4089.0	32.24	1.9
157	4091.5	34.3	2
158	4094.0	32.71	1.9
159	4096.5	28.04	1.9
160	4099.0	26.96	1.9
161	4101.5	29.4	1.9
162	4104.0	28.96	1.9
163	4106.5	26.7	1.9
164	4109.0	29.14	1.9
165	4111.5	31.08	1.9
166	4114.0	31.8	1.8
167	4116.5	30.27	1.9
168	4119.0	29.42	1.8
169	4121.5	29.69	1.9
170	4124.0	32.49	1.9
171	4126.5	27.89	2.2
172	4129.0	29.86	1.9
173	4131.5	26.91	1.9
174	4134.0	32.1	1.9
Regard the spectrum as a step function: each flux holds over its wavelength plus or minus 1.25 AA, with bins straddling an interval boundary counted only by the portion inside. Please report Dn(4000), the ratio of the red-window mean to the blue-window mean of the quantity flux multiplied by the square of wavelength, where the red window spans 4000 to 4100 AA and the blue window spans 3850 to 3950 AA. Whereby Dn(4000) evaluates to 1.97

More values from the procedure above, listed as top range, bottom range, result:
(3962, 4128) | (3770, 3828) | 1.93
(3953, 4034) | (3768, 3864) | 1.82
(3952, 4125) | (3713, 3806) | 1.96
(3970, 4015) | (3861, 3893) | 1.81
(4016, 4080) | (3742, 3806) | 2.09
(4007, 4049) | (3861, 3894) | 2.13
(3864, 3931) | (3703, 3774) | 1.20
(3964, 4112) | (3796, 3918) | 1.96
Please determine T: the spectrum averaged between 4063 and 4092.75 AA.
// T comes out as 30.6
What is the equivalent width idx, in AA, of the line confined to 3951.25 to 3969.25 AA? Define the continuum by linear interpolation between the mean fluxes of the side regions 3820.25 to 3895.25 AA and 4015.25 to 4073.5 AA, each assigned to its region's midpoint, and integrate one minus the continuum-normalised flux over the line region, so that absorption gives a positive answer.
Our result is 4.9 AA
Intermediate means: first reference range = 13.8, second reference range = 29.9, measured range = 16.4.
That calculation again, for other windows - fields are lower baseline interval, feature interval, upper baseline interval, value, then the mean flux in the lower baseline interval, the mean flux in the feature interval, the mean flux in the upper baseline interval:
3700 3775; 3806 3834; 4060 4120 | 7.1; 16.2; 14.4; 29.9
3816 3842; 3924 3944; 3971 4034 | 8.0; 12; 12.8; 27.7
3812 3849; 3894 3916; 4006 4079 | -2.4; 12.8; 20.9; 30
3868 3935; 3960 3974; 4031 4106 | 6.6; 17.5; 11.7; 29.9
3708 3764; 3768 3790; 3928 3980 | -4.5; 15.7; 18.9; 15.8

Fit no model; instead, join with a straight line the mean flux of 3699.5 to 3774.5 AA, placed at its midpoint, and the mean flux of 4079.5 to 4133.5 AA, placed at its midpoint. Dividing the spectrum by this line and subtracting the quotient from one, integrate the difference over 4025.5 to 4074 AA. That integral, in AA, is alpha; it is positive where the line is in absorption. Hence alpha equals -2.5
